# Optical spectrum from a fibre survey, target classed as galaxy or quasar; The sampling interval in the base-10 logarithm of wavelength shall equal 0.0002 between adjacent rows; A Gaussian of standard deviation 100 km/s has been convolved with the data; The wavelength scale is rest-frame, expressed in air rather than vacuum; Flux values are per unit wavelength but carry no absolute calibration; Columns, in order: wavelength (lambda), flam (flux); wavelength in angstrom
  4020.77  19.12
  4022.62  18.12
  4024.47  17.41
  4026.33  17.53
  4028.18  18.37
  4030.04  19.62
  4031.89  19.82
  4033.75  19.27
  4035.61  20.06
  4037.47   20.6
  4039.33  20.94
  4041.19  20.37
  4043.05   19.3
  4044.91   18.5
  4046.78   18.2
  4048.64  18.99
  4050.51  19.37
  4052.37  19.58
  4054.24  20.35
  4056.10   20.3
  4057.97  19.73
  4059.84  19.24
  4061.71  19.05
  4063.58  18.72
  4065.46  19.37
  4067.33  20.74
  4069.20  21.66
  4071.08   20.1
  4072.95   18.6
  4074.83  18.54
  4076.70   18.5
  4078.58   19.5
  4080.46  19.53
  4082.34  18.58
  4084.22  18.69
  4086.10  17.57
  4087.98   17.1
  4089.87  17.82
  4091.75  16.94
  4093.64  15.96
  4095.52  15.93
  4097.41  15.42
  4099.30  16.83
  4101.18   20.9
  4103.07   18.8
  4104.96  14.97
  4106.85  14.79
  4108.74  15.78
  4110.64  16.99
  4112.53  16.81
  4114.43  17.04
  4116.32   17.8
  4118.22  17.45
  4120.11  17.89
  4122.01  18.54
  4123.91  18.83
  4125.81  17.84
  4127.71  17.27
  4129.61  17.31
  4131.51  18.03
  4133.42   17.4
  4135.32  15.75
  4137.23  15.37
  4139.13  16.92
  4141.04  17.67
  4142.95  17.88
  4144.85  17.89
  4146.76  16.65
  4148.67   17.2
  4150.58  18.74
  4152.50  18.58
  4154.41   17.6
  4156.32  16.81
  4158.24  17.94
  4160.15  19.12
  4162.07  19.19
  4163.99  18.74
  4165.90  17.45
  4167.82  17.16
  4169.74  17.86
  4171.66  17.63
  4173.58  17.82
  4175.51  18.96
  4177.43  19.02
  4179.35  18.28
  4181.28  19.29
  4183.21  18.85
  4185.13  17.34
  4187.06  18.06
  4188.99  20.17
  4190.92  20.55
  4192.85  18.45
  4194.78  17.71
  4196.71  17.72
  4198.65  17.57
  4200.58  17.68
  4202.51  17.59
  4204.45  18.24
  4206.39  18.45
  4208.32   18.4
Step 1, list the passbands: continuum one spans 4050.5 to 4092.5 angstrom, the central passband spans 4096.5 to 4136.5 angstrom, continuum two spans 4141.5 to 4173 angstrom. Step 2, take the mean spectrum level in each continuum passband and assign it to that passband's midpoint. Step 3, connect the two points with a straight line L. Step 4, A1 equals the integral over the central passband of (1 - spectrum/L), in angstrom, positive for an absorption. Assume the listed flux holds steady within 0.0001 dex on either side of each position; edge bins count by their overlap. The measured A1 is 2.7 angstrom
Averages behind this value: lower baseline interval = 19.1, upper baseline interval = 17.9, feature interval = 17.2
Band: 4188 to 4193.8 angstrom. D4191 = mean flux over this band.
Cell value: 19.7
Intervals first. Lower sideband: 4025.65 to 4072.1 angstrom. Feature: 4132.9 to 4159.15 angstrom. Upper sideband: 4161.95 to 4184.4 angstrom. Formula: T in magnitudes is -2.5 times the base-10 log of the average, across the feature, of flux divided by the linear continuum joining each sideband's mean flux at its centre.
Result 0.08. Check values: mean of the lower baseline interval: 19.6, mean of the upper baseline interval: 18.3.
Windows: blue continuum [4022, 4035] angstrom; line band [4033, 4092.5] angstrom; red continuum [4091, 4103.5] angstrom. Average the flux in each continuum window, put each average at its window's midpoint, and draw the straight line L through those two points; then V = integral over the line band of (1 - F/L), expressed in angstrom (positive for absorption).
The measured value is -4.4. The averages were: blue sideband 18.6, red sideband 17.2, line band 19.2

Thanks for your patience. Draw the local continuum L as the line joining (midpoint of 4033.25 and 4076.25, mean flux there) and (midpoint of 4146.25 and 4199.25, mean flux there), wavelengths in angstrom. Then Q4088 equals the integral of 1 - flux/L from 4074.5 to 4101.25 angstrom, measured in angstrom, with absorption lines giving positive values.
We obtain 2.1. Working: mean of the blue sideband 19.6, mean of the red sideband 18.2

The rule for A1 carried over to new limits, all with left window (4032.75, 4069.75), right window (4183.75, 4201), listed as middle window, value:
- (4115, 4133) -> 1.11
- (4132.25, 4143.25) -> 1.23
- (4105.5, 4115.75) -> 1.53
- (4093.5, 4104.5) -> 1.12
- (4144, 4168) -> 1.00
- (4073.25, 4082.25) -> 0.23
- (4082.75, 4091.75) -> 0.75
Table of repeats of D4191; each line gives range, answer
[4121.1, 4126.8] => 18.4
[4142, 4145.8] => 17.9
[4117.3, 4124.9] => 18.2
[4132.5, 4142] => 16.6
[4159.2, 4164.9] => 19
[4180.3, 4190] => 18.7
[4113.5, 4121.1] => 17.6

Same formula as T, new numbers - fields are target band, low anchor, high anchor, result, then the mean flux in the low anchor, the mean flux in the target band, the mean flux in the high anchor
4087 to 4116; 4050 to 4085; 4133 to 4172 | 0.12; 19.5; 16.8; 17.6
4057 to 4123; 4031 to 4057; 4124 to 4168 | 0.04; 19.7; 18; 17.6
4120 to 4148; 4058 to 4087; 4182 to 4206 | 0.08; 19.2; 17.4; 18.3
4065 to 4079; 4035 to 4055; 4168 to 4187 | -0.02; 19.6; 19.6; 18.3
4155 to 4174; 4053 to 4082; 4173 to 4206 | 0.04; 19.6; 18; 18.4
